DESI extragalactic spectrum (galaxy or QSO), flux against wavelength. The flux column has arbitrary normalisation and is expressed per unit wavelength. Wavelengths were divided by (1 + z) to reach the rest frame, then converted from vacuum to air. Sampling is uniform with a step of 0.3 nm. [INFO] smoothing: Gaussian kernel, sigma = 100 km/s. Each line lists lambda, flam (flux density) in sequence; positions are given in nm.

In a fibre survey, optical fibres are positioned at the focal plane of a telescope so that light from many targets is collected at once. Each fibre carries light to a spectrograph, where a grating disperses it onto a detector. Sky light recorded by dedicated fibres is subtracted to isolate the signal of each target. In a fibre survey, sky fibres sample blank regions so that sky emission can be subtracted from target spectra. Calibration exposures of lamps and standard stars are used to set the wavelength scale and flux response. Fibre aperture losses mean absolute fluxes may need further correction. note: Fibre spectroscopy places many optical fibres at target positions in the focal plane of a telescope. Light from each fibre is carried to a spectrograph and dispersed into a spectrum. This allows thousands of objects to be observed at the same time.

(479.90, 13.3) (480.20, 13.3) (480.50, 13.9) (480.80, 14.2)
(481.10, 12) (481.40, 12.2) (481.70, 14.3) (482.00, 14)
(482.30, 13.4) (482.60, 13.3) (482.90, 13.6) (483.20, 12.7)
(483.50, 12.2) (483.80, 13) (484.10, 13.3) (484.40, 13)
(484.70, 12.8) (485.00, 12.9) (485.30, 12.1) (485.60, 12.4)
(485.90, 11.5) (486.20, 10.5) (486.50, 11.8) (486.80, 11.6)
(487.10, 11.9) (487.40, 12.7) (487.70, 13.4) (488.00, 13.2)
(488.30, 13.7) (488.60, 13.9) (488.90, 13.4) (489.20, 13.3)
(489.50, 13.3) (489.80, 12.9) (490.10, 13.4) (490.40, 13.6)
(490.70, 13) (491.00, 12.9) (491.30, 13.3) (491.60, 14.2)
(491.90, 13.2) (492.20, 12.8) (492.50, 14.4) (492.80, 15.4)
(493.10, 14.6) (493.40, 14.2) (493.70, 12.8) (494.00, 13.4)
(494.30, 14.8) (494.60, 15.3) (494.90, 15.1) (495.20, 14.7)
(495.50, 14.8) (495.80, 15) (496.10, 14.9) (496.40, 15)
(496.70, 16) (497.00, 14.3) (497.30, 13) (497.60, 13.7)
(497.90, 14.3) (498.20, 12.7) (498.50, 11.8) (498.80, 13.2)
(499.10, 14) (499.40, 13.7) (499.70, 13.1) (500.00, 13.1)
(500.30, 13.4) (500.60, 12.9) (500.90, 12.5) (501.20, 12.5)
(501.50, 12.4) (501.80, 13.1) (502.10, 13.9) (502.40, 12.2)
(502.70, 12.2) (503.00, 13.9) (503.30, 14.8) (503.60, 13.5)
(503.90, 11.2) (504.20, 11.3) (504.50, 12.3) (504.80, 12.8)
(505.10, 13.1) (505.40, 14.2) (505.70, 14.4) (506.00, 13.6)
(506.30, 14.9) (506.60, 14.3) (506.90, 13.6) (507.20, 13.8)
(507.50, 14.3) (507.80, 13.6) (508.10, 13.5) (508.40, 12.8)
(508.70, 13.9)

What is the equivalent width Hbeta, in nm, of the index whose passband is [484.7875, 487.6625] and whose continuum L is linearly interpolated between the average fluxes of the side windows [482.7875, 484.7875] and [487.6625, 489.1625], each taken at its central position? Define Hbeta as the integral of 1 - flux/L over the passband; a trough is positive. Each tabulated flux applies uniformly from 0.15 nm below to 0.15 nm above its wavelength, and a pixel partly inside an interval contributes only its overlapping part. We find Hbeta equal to 0.27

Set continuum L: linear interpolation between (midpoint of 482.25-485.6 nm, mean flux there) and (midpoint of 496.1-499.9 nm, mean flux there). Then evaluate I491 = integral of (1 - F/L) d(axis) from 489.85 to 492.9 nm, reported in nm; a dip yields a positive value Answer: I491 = -0.05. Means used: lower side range 12.9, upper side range 13.8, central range 13.6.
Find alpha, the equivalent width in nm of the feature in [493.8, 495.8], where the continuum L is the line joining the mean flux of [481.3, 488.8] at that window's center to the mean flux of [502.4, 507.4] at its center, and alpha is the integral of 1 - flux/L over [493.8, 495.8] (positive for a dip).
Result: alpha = -0.25 nm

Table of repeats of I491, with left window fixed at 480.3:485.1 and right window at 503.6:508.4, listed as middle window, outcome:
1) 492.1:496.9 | -0.47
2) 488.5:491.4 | -0.01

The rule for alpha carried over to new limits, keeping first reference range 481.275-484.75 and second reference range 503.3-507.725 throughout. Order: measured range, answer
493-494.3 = -0.05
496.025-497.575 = -0.14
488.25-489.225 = -0.03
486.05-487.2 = 0.15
